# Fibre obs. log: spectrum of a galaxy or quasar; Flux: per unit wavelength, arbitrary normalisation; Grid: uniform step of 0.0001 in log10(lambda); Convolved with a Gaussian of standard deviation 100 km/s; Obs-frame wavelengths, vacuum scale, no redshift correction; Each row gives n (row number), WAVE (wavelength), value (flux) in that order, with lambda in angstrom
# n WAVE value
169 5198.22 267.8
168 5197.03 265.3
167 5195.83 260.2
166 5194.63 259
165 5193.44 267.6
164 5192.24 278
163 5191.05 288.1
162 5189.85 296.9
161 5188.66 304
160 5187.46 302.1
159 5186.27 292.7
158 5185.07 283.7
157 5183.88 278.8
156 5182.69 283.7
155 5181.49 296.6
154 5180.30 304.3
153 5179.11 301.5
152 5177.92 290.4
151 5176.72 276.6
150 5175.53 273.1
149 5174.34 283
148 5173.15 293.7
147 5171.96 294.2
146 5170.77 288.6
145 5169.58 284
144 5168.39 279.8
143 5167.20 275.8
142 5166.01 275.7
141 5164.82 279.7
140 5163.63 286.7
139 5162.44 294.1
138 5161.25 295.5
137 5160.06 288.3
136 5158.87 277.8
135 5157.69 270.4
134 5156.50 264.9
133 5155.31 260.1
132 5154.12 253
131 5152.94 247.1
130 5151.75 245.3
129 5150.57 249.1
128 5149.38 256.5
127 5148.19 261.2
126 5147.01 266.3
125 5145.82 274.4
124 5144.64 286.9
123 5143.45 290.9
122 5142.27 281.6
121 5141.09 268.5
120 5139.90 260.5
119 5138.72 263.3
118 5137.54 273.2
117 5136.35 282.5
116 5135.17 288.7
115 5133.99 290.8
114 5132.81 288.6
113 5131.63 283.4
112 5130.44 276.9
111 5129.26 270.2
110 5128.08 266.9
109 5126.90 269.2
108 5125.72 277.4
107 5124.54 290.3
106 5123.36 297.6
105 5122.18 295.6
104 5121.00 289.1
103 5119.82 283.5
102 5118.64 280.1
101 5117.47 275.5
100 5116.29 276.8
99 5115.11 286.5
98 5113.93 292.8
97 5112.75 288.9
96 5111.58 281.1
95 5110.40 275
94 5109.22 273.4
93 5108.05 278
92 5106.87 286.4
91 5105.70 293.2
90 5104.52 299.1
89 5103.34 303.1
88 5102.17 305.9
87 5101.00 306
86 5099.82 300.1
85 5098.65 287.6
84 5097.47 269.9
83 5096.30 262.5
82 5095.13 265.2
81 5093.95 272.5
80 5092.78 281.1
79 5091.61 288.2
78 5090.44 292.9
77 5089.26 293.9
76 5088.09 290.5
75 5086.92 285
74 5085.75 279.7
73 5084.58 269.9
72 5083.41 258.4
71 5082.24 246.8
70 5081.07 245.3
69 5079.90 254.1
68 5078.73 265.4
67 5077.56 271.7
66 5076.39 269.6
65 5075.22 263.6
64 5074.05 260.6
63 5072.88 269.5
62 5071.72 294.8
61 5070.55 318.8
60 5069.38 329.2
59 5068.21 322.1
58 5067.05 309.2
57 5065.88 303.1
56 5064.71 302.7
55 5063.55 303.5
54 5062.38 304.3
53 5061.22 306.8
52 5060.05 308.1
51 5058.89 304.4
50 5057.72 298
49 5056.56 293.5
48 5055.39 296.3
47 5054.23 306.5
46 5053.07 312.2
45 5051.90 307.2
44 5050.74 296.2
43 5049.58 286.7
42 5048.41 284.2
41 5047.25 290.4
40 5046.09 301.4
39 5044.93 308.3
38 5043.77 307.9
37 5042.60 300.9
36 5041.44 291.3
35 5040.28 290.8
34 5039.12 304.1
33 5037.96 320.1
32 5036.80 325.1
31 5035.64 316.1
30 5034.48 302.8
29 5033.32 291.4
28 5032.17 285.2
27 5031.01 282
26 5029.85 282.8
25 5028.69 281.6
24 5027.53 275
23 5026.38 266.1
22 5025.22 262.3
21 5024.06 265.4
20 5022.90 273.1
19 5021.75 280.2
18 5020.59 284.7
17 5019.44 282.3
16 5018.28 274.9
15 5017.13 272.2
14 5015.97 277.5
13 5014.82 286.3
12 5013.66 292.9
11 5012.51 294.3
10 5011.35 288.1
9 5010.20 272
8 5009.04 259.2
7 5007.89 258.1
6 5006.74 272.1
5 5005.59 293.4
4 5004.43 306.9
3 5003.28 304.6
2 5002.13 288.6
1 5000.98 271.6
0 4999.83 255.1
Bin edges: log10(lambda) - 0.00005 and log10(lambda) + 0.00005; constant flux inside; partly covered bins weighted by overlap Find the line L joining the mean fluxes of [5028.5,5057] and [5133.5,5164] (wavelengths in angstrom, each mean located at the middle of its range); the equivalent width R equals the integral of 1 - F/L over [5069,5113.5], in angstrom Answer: 0.9 angstrom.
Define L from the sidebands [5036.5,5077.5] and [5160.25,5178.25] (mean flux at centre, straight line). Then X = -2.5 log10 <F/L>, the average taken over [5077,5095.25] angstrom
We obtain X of 0.09 mag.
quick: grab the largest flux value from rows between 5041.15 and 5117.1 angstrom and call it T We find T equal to 329.2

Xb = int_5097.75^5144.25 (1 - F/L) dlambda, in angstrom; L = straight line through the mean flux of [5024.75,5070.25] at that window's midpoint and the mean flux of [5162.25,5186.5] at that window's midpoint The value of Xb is 1.2 angstrom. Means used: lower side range 299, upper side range 286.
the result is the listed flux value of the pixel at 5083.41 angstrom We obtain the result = 258.4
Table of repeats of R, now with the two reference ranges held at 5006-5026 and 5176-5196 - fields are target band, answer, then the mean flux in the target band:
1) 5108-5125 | -0.1 angstrom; 284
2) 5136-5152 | 0.9 angstrom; 269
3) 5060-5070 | -1.1 angstrom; 310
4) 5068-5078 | -0.3 angstrom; 288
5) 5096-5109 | -0.4 angstrom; 290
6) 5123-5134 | 0.1 angstrom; 280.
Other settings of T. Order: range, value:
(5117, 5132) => 297.6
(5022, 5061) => 325.1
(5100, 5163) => 306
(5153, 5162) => 295.5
